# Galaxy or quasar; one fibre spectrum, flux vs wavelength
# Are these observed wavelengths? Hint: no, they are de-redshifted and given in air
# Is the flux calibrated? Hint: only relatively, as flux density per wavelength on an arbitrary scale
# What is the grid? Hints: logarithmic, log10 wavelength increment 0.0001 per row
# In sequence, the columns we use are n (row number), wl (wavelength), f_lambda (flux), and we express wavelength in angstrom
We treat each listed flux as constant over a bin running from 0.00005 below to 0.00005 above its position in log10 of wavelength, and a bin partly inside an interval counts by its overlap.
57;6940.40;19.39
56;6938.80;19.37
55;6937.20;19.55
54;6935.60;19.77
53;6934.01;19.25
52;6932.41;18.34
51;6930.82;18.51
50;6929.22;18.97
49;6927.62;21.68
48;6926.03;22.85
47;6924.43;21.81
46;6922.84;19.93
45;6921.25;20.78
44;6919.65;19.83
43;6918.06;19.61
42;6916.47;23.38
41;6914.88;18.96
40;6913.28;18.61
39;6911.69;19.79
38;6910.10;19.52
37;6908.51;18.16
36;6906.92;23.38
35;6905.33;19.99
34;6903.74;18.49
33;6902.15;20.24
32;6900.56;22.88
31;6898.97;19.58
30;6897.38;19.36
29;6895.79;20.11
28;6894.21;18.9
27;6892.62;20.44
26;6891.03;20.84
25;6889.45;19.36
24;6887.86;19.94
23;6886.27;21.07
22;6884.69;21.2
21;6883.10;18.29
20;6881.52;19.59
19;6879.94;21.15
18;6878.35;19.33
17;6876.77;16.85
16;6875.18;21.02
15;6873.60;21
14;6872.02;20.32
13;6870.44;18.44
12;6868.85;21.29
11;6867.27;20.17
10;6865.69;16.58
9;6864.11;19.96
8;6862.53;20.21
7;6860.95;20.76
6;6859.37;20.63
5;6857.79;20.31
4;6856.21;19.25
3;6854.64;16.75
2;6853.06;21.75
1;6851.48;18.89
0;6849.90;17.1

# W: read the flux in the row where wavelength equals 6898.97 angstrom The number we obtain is 19.58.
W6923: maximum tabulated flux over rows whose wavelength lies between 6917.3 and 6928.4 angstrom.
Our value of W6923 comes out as 22.85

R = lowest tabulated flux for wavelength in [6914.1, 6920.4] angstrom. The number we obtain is 18.96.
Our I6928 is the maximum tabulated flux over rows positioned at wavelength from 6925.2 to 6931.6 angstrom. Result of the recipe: 22.85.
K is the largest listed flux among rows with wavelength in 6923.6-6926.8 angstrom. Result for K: 22.85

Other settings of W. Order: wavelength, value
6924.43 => 21.81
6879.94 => 21.15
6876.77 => 16.85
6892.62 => 20.44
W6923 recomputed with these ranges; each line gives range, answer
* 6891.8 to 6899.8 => 20.44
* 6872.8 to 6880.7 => 21.15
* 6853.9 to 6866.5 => 20.76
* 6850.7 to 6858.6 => 21.75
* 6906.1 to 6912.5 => 23.38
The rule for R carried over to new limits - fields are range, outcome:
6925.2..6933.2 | 18.34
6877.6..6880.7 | 19.33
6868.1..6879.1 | 16.85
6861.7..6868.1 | 16.58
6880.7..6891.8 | 18.29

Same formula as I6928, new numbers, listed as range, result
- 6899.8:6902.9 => 22.88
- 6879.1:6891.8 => 21.2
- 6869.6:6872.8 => 20.32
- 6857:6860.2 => 20.63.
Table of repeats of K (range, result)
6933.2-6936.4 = 19.77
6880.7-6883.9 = 19.59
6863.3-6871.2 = 21.29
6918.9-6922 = 20.78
